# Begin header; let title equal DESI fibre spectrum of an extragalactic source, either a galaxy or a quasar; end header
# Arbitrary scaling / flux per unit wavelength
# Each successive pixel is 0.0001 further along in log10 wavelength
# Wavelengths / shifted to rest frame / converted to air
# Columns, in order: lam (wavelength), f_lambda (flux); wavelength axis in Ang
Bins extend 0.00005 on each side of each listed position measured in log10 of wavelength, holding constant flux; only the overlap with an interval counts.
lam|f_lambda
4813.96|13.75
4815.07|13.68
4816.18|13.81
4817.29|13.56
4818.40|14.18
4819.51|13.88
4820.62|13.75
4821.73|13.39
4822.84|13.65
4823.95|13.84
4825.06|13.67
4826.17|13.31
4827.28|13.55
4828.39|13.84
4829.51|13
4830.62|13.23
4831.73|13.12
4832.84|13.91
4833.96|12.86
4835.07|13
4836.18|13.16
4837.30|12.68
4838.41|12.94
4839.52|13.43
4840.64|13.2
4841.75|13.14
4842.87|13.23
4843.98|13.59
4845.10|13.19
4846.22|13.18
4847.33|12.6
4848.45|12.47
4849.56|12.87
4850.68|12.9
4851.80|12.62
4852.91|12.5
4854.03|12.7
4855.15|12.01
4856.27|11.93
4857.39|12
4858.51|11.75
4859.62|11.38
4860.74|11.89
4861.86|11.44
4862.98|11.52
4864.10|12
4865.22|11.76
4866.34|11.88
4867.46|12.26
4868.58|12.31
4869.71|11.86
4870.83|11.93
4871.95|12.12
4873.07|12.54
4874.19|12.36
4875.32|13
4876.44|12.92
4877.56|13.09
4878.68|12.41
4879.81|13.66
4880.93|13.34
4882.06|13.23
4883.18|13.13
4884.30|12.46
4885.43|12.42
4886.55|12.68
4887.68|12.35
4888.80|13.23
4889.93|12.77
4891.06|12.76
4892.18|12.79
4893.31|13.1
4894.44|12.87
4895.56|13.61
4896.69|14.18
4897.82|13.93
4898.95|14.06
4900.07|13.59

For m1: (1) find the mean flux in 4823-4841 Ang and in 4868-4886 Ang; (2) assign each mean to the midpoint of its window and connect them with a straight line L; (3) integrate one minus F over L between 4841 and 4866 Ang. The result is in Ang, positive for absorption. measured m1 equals 1.2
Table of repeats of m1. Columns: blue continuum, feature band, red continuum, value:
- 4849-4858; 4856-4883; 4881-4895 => 0.7 Ang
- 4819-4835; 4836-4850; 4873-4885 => 0.3 Ang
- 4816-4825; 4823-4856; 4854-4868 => -0.6 Ang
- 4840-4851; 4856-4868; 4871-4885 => 1.1 Ang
